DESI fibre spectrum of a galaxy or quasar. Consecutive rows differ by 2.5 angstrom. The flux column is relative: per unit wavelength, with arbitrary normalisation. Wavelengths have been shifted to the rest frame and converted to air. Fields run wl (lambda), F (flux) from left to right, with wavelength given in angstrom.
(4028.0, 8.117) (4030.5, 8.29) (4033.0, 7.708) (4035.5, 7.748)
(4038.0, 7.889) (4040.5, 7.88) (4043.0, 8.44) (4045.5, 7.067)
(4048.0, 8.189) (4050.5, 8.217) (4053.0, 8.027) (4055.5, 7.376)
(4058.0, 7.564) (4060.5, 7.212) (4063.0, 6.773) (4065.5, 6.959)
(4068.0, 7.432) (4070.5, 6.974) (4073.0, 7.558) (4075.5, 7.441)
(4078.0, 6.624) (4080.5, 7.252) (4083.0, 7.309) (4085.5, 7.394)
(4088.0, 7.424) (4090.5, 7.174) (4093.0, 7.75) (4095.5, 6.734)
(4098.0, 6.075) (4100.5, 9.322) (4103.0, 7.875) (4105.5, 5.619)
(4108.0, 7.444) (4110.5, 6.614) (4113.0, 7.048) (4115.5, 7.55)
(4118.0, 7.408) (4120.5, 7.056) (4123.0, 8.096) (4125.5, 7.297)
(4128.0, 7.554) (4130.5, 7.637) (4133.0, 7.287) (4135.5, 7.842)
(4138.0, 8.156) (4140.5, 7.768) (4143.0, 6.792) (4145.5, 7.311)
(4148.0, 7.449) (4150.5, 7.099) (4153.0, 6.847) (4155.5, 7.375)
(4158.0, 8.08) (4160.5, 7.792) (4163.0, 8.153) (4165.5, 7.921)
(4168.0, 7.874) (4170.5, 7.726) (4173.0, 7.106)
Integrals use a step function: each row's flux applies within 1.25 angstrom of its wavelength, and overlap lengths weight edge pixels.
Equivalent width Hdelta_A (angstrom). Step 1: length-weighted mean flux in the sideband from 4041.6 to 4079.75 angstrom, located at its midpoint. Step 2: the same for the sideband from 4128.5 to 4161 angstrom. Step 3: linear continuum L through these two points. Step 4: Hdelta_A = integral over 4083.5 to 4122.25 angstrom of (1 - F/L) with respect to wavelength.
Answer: 1.2 angstrom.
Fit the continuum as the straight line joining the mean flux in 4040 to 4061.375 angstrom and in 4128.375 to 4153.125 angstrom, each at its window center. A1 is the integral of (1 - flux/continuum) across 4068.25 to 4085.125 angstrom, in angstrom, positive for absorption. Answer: 1.0 angstrom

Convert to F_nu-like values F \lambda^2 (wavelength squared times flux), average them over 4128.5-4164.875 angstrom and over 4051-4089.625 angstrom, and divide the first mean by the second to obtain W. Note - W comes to 1.07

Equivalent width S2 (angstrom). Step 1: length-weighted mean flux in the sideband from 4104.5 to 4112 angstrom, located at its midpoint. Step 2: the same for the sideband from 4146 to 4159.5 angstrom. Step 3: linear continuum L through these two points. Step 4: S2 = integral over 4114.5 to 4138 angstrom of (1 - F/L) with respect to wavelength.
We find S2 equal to -2.2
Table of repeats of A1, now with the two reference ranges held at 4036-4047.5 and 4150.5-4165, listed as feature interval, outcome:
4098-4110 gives 0.6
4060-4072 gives 1.1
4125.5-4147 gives 0.4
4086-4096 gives 0.5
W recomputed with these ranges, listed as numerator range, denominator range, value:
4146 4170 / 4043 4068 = 1.06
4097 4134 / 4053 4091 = 1.03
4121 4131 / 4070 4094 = 1.06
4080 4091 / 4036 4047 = 0.96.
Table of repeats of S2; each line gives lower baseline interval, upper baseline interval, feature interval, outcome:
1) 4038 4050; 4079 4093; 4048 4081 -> 1.1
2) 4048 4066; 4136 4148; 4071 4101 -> 1.0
